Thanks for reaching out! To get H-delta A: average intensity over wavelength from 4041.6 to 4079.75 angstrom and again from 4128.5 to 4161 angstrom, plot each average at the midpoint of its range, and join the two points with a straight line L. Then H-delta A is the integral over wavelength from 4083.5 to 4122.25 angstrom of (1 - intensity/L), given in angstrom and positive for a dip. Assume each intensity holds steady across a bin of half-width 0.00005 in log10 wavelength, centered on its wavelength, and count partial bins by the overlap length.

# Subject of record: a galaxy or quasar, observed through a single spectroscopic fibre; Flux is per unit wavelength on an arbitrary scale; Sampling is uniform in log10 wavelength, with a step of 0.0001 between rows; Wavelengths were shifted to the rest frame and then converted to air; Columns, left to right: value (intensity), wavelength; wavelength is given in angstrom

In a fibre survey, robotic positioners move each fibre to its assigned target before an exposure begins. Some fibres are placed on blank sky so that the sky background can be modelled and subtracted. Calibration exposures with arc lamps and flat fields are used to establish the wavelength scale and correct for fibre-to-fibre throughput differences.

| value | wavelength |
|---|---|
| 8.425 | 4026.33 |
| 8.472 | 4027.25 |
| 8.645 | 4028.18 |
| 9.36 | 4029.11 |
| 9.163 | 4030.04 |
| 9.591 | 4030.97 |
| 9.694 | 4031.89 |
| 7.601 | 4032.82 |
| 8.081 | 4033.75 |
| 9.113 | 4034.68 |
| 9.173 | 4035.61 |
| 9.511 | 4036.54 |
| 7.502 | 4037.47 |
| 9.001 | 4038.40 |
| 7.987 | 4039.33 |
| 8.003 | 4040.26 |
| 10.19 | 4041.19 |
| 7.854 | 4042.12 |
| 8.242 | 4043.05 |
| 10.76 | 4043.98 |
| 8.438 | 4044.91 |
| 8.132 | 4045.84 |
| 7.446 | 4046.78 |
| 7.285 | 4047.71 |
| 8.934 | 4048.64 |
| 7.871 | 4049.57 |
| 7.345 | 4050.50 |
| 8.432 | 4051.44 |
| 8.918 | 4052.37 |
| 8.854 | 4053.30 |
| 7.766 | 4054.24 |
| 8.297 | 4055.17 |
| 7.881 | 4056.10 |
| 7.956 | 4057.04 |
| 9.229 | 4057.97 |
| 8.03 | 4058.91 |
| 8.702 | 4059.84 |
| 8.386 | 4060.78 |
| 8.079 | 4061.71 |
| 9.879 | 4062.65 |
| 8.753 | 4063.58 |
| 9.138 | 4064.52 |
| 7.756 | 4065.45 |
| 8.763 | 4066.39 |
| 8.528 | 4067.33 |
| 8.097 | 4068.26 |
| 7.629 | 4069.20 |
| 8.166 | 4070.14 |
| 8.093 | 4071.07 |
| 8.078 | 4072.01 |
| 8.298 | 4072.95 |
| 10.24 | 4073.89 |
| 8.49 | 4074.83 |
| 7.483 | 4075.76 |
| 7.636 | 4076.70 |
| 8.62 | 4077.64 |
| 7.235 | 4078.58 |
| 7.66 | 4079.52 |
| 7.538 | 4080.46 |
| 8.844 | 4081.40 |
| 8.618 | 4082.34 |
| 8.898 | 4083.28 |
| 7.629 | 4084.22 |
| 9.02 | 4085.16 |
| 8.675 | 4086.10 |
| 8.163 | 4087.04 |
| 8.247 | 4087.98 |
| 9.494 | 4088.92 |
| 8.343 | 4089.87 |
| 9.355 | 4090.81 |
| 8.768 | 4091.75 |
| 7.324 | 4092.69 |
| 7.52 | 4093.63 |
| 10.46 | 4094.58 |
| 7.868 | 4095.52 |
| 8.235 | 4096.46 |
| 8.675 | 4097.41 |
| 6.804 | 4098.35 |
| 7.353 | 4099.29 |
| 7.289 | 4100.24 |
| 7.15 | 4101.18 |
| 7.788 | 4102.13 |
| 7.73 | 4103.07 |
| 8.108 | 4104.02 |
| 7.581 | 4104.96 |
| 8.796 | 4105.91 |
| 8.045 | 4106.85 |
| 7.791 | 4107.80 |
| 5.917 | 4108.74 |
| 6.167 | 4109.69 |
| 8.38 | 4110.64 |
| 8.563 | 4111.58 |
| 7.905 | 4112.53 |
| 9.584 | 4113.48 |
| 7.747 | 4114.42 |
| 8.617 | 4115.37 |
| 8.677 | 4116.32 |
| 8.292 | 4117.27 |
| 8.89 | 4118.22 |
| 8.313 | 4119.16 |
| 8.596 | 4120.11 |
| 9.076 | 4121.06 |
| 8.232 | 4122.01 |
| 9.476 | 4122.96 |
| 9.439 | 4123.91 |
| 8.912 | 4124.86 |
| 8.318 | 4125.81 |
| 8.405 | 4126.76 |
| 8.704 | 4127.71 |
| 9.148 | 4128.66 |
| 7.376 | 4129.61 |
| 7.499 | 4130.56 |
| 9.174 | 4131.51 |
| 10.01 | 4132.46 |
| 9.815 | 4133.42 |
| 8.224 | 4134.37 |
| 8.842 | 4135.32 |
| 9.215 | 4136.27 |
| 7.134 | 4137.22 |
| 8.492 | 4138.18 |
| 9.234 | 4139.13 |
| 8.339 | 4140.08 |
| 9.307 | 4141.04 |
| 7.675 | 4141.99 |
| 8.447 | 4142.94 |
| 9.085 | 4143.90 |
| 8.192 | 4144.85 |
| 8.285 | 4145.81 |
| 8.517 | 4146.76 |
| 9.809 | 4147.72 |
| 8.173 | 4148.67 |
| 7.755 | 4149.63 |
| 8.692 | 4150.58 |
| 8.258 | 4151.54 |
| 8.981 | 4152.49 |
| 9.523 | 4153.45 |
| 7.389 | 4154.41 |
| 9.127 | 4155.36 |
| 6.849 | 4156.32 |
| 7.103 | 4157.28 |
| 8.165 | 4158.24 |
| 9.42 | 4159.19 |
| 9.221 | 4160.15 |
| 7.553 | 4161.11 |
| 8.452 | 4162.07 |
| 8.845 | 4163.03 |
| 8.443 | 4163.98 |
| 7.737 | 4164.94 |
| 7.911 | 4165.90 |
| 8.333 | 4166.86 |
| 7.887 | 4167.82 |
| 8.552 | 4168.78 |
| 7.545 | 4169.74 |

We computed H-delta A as 1.2 angstrom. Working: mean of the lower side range 8.33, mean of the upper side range 8.53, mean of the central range 8.18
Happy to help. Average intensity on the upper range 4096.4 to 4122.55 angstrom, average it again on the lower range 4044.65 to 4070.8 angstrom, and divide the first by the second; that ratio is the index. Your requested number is 1.0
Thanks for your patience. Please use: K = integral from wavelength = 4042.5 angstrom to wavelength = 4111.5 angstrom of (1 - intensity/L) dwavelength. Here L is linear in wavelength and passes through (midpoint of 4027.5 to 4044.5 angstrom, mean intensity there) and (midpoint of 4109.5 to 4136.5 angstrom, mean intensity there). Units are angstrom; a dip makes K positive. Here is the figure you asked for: 4.2 angstrom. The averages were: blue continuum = 8.85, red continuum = 8.63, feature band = 8.22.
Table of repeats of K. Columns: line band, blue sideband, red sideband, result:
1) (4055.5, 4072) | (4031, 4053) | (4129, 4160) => 0.2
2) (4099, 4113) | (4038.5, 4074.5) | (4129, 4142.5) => 1.5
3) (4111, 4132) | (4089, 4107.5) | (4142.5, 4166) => -0.9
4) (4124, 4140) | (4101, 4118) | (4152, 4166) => -1.1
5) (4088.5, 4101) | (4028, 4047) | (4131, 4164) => 0.6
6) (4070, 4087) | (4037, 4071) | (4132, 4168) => 0.3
